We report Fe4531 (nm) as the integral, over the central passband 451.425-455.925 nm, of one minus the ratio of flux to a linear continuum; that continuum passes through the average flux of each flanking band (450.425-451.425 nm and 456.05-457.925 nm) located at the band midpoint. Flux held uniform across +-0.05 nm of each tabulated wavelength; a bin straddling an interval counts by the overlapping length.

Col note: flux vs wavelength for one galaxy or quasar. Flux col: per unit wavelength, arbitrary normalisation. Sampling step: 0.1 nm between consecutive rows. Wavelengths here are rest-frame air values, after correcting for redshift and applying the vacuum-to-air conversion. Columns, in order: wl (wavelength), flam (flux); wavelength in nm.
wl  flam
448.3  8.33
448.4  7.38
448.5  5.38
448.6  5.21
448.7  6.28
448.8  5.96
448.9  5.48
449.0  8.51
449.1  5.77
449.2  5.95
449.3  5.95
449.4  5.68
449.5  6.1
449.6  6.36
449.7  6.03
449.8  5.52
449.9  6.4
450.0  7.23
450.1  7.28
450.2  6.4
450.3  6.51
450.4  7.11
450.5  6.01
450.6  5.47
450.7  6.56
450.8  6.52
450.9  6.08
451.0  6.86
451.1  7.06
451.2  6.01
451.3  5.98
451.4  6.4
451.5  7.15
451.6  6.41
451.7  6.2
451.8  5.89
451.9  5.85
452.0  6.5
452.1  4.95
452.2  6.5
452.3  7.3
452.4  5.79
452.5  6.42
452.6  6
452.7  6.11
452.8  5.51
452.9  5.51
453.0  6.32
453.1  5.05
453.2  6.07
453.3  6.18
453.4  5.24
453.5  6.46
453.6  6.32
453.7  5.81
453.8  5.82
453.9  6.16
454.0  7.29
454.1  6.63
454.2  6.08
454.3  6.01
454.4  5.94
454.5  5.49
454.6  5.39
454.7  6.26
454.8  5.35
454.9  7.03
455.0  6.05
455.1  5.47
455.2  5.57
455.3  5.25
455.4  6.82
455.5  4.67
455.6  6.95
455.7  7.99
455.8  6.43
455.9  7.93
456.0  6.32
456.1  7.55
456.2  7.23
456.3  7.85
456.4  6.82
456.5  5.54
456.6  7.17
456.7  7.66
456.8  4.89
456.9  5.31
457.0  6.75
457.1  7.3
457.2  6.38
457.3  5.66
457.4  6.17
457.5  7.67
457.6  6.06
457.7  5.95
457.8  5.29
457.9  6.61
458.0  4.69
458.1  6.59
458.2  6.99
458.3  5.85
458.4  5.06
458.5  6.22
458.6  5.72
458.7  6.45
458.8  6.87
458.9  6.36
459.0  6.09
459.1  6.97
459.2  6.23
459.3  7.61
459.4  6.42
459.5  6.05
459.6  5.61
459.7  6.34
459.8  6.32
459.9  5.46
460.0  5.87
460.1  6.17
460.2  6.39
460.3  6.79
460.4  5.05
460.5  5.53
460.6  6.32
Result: 0.20 nm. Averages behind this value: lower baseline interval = 6.31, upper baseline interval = 6.52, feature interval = 6.13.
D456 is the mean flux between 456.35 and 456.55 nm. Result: 6.18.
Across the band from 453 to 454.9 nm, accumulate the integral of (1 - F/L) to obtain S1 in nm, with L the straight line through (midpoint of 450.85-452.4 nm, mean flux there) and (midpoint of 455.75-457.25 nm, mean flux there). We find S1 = 0.15 nm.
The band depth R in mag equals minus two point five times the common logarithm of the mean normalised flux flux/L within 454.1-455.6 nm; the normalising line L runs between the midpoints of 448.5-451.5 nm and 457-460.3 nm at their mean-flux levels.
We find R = 0.07 mag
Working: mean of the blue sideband 6.3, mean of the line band 5.88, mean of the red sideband 6.25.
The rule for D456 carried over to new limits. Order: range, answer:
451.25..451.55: 6.51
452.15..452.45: 6.53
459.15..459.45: 6.75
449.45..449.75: 6.16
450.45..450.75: 6.01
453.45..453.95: 6.11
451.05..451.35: 6.35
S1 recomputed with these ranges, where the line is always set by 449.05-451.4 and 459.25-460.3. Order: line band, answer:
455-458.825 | -0.053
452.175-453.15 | 0.038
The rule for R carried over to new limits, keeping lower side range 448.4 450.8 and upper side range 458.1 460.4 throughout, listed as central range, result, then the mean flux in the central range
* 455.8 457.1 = -0.09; 6.76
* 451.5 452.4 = 0.00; 6.23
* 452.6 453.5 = 0.08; 5.8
